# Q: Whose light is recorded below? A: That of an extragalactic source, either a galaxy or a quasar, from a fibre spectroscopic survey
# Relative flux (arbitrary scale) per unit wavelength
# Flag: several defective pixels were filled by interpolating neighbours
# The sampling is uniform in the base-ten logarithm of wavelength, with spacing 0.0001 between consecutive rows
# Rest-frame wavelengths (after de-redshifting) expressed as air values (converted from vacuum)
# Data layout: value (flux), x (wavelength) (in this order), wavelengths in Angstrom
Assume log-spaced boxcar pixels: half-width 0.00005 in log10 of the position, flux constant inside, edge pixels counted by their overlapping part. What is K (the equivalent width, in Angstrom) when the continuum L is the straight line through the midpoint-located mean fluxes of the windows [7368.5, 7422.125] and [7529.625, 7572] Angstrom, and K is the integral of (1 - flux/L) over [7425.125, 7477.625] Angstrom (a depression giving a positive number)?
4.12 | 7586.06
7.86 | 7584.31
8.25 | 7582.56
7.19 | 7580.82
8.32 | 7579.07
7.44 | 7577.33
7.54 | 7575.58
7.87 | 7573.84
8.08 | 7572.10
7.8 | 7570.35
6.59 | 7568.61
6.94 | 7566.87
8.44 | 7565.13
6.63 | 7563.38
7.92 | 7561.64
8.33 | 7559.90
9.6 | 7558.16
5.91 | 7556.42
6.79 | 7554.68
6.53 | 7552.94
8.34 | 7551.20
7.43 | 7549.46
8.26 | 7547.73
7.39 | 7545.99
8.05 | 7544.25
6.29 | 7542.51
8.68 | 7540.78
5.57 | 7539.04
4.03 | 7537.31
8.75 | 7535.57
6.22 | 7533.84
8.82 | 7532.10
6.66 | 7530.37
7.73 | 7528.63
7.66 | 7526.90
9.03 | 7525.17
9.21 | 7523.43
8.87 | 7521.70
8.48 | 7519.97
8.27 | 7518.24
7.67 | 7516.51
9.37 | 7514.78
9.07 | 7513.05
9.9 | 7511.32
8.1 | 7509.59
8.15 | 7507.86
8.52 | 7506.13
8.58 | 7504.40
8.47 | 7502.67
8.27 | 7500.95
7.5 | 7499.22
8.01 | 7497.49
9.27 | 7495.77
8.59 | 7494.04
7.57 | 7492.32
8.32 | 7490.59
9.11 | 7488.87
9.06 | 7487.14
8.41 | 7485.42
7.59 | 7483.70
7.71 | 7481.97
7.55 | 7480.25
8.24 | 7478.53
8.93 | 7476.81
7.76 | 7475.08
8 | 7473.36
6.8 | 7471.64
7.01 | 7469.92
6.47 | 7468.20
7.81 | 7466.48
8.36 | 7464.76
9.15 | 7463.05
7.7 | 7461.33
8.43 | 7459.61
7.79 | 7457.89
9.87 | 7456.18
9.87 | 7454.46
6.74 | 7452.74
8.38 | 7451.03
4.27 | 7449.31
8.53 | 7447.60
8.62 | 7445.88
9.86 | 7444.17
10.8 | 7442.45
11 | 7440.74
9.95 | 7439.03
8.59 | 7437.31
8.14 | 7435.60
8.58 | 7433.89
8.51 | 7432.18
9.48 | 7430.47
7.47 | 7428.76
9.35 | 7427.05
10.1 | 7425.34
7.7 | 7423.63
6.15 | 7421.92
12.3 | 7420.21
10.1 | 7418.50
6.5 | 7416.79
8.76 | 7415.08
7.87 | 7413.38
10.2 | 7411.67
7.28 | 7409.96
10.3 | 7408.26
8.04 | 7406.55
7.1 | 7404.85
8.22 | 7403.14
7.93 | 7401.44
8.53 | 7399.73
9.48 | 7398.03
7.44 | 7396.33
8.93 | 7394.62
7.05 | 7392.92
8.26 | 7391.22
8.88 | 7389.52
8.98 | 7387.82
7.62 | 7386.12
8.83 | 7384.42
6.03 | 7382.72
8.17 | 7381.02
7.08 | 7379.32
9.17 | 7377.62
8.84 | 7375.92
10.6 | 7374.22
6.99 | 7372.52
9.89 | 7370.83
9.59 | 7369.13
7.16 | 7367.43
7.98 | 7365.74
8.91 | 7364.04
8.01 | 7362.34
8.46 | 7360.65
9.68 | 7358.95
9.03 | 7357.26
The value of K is -2.3 Angstrom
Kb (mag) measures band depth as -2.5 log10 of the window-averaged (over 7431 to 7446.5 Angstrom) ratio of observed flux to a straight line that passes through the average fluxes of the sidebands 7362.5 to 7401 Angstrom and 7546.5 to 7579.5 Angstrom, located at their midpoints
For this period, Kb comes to -0.15 mag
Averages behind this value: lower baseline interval 8.37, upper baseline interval 7.61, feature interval 9.36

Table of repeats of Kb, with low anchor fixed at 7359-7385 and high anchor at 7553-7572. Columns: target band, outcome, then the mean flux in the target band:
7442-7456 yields -0.046 mag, 8.38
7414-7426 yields -0.075 mag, 8.76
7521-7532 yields -0.078 mag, 8.23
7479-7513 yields -0.076 mag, 8.37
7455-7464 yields -0.085 mag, 8.64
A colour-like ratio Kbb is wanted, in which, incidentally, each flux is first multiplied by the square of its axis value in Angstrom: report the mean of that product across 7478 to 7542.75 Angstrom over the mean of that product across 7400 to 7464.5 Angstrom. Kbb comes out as 0.96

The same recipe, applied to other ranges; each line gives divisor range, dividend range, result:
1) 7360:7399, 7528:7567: 0.92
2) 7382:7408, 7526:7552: 0.93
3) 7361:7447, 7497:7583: 0.94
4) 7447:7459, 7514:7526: 1.12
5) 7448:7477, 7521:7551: 0.99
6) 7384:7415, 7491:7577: 0.97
